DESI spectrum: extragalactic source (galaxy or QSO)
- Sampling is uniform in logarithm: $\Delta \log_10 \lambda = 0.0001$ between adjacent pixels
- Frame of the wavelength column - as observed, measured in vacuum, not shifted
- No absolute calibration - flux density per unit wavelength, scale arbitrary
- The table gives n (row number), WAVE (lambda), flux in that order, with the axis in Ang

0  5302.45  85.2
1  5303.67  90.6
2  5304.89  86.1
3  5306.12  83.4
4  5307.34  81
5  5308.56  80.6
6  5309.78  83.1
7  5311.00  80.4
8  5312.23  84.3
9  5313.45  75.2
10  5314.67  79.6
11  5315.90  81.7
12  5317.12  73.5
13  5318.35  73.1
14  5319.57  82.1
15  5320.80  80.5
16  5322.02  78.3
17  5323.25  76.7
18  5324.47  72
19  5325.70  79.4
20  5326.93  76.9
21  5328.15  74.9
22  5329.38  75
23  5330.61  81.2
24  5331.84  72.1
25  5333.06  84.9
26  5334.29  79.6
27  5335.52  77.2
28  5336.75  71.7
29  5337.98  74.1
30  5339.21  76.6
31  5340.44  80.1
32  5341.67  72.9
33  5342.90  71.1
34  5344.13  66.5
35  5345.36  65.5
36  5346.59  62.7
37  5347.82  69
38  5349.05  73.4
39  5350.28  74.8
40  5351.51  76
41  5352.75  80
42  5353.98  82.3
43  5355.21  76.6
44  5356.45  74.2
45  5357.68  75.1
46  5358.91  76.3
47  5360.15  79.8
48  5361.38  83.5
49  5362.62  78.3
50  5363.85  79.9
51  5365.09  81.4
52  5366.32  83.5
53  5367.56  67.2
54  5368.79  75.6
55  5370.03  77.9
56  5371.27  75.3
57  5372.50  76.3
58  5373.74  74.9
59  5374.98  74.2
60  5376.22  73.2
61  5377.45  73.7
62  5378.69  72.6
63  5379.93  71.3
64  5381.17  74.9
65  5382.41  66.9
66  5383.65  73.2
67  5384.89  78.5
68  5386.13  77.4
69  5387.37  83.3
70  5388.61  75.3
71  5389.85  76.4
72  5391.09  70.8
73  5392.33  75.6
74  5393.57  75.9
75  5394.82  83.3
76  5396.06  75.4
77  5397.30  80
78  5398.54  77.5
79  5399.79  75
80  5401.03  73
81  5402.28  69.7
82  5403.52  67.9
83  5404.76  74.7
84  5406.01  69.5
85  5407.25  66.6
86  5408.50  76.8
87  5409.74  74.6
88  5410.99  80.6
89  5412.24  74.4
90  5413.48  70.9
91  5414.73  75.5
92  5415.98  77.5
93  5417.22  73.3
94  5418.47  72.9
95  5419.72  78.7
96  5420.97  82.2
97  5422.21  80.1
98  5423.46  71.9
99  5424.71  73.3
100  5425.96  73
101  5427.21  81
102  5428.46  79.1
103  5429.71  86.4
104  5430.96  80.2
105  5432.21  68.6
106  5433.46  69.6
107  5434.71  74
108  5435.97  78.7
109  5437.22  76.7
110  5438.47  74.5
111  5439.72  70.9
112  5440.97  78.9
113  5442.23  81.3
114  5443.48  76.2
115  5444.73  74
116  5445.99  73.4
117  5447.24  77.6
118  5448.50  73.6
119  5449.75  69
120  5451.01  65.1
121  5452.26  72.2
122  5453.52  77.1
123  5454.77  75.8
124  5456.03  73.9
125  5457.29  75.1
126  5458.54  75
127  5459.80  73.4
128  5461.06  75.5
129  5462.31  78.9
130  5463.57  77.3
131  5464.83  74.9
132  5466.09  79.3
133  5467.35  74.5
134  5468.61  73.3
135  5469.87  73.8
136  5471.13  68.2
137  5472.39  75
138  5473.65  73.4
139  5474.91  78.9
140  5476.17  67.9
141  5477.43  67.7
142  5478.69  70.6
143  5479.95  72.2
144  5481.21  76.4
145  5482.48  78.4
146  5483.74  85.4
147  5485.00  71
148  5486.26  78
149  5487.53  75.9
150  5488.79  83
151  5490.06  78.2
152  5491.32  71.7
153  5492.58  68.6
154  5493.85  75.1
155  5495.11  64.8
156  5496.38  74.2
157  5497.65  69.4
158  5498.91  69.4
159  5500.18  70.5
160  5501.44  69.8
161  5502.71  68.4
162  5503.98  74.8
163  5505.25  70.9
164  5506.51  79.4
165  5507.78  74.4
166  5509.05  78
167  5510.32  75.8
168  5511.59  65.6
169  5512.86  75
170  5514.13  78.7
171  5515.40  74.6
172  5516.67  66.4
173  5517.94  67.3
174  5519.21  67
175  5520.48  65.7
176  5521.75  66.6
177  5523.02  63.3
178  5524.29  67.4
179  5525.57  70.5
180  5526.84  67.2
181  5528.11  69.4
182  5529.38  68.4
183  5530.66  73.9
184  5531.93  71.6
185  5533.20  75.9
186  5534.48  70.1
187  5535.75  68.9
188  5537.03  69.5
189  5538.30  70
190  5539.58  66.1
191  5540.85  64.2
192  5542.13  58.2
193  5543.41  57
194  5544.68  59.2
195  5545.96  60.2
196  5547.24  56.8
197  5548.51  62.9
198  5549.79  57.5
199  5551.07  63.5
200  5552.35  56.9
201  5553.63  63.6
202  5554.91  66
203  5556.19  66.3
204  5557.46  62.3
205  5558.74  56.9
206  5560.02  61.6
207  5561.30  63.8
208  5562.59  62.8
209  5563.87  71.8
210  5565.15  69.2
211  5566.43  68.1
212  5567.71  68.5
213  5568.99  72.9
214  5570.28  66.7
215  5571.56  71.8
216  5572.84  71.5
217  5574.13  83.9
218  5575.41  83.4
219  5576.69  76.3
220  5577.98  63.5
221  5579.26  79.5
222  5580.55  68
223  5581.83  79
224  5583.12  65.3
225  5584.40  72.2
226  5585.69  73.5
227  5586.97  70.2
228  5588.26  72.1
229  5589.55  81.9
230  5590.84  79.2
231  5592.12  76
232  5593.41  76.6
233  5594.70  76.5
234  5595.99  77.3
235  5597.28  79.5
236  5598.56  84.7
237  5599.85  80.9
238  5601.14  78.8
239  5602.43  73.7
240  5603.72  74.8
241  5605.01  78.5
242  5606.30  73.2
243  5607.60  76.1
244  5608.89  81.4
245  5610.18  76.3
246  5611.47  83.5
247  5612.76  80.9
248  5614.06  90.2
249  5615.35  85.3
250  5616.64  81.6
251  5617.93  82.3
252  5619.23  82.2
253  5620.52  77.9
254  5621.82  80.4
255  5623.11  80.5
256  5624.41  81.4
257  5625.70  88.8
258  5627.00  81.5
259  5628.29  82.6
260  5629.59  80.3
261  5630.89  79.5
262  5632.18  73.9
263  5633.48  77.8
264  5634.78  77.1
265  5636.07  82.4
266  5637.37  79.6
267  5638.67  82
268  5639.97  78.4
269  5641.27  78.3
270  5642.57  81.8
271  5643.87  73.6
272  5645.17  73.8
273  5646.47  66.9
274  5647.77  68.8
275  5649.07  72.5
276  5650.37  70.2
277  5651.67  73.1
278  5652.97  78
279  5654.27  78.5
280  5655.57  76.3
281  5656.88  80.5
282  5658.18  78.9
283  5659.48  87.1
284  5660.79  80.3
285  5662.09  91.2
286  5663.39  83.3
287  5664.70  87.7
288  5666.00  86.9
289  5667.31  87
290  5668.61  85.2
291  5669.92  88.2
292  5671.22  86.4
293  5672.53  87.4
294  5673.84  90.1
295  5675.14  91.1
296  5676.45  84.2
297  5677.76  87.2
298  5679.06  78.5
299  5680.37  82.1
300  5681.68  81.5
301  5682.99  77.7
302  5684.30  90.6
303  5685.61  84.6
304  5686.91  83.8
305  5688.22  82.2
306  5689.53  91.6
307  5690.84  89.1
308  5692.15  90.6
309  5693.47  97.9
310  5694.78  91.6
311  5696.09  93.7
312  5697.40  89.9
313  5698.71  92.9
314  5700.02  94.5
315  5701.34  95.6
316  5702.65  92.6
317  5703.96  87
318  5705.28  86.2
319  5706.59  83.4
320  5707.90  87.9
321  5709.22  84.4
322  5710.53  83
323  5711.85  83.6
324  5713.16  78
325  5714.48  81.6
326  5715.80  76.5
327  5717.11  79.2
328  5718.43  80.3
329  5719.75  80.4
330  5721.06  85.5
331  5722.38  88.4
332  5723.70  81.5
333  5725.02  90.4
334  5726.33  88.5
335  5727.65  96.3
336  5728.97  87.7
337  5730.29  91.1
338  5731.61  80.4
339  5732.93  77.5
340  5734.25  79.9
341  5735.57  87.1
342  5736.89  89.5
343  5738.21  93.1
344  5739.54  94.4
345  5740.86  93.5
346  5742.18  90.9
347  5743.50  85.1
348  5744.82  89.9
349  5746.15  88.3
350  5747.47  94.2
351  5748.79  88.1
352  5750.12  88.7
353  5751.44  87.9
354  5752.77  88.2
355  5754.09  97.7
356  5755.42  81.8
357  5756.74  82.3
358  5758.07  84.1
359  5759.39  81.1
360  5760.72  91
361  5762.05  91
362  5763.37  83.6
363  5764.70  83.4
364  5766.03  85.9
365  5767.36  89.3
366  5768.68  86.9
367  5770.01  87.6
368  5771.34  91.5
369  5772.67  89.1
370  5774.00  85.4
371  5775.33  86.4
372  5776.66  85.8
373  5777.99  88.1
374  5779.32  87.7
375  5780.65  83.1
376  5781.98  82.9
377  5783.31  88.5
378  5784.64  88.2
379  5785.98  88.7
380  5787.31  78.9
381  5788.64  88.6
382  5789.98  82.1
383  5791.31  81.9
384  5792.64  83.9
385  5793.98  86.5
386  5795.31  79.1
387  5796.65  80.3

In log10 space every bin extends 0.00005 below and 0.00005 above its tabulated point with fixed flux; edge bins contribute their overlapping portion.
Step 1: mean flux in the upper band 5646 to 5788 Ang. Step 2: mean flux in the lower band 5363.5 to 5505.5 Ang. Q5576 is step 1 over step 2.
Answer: 1.15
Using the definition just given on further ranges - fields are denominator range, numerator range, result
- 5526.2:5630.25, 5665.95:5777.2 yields 1.20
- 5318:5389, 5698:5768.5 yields 1.15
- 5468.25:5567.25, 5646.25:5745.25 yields 1.23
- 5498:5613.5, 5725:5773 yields 1.24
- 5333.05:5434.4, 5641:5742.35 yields 1.12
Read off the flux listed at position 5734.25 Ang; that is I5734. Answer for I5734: 79.9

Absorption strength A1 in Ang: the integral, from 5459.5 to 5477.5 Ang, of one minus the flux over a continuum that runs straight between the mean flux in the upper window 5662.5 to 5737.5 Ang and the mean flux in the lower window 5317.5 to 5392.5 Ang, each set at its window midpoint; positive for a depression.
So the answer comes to 1.09 Ang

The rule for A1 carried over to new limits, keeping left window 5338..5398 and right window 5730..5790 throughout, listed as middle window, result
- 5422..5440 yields 0.3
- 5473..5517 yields 3.1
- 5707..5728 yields 0.5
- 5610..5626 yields 0.1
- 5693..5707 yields -1.0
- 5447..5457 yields 0.6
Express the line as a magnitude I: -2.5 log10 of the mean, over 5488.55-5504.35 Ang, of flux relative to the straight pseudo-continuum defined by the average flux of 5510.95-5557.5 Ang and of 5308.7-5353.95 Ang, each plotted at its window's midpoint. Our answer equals -0.06 mag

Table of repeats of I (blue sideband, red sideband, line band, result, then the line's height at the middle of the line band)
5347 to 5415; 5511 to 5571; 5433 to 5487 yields -0.05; 70.9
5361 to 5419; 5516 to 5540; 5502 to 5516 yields -0.07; 69.6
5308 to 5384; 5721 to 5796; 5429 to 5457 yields 0.05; 78.6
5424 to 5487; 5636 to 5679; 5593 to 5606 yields 0.02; 79.3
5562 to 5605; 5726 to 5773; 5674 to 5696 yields -0.05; 82.7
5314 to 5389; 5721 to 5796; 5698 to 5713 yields -0.03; 85.5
